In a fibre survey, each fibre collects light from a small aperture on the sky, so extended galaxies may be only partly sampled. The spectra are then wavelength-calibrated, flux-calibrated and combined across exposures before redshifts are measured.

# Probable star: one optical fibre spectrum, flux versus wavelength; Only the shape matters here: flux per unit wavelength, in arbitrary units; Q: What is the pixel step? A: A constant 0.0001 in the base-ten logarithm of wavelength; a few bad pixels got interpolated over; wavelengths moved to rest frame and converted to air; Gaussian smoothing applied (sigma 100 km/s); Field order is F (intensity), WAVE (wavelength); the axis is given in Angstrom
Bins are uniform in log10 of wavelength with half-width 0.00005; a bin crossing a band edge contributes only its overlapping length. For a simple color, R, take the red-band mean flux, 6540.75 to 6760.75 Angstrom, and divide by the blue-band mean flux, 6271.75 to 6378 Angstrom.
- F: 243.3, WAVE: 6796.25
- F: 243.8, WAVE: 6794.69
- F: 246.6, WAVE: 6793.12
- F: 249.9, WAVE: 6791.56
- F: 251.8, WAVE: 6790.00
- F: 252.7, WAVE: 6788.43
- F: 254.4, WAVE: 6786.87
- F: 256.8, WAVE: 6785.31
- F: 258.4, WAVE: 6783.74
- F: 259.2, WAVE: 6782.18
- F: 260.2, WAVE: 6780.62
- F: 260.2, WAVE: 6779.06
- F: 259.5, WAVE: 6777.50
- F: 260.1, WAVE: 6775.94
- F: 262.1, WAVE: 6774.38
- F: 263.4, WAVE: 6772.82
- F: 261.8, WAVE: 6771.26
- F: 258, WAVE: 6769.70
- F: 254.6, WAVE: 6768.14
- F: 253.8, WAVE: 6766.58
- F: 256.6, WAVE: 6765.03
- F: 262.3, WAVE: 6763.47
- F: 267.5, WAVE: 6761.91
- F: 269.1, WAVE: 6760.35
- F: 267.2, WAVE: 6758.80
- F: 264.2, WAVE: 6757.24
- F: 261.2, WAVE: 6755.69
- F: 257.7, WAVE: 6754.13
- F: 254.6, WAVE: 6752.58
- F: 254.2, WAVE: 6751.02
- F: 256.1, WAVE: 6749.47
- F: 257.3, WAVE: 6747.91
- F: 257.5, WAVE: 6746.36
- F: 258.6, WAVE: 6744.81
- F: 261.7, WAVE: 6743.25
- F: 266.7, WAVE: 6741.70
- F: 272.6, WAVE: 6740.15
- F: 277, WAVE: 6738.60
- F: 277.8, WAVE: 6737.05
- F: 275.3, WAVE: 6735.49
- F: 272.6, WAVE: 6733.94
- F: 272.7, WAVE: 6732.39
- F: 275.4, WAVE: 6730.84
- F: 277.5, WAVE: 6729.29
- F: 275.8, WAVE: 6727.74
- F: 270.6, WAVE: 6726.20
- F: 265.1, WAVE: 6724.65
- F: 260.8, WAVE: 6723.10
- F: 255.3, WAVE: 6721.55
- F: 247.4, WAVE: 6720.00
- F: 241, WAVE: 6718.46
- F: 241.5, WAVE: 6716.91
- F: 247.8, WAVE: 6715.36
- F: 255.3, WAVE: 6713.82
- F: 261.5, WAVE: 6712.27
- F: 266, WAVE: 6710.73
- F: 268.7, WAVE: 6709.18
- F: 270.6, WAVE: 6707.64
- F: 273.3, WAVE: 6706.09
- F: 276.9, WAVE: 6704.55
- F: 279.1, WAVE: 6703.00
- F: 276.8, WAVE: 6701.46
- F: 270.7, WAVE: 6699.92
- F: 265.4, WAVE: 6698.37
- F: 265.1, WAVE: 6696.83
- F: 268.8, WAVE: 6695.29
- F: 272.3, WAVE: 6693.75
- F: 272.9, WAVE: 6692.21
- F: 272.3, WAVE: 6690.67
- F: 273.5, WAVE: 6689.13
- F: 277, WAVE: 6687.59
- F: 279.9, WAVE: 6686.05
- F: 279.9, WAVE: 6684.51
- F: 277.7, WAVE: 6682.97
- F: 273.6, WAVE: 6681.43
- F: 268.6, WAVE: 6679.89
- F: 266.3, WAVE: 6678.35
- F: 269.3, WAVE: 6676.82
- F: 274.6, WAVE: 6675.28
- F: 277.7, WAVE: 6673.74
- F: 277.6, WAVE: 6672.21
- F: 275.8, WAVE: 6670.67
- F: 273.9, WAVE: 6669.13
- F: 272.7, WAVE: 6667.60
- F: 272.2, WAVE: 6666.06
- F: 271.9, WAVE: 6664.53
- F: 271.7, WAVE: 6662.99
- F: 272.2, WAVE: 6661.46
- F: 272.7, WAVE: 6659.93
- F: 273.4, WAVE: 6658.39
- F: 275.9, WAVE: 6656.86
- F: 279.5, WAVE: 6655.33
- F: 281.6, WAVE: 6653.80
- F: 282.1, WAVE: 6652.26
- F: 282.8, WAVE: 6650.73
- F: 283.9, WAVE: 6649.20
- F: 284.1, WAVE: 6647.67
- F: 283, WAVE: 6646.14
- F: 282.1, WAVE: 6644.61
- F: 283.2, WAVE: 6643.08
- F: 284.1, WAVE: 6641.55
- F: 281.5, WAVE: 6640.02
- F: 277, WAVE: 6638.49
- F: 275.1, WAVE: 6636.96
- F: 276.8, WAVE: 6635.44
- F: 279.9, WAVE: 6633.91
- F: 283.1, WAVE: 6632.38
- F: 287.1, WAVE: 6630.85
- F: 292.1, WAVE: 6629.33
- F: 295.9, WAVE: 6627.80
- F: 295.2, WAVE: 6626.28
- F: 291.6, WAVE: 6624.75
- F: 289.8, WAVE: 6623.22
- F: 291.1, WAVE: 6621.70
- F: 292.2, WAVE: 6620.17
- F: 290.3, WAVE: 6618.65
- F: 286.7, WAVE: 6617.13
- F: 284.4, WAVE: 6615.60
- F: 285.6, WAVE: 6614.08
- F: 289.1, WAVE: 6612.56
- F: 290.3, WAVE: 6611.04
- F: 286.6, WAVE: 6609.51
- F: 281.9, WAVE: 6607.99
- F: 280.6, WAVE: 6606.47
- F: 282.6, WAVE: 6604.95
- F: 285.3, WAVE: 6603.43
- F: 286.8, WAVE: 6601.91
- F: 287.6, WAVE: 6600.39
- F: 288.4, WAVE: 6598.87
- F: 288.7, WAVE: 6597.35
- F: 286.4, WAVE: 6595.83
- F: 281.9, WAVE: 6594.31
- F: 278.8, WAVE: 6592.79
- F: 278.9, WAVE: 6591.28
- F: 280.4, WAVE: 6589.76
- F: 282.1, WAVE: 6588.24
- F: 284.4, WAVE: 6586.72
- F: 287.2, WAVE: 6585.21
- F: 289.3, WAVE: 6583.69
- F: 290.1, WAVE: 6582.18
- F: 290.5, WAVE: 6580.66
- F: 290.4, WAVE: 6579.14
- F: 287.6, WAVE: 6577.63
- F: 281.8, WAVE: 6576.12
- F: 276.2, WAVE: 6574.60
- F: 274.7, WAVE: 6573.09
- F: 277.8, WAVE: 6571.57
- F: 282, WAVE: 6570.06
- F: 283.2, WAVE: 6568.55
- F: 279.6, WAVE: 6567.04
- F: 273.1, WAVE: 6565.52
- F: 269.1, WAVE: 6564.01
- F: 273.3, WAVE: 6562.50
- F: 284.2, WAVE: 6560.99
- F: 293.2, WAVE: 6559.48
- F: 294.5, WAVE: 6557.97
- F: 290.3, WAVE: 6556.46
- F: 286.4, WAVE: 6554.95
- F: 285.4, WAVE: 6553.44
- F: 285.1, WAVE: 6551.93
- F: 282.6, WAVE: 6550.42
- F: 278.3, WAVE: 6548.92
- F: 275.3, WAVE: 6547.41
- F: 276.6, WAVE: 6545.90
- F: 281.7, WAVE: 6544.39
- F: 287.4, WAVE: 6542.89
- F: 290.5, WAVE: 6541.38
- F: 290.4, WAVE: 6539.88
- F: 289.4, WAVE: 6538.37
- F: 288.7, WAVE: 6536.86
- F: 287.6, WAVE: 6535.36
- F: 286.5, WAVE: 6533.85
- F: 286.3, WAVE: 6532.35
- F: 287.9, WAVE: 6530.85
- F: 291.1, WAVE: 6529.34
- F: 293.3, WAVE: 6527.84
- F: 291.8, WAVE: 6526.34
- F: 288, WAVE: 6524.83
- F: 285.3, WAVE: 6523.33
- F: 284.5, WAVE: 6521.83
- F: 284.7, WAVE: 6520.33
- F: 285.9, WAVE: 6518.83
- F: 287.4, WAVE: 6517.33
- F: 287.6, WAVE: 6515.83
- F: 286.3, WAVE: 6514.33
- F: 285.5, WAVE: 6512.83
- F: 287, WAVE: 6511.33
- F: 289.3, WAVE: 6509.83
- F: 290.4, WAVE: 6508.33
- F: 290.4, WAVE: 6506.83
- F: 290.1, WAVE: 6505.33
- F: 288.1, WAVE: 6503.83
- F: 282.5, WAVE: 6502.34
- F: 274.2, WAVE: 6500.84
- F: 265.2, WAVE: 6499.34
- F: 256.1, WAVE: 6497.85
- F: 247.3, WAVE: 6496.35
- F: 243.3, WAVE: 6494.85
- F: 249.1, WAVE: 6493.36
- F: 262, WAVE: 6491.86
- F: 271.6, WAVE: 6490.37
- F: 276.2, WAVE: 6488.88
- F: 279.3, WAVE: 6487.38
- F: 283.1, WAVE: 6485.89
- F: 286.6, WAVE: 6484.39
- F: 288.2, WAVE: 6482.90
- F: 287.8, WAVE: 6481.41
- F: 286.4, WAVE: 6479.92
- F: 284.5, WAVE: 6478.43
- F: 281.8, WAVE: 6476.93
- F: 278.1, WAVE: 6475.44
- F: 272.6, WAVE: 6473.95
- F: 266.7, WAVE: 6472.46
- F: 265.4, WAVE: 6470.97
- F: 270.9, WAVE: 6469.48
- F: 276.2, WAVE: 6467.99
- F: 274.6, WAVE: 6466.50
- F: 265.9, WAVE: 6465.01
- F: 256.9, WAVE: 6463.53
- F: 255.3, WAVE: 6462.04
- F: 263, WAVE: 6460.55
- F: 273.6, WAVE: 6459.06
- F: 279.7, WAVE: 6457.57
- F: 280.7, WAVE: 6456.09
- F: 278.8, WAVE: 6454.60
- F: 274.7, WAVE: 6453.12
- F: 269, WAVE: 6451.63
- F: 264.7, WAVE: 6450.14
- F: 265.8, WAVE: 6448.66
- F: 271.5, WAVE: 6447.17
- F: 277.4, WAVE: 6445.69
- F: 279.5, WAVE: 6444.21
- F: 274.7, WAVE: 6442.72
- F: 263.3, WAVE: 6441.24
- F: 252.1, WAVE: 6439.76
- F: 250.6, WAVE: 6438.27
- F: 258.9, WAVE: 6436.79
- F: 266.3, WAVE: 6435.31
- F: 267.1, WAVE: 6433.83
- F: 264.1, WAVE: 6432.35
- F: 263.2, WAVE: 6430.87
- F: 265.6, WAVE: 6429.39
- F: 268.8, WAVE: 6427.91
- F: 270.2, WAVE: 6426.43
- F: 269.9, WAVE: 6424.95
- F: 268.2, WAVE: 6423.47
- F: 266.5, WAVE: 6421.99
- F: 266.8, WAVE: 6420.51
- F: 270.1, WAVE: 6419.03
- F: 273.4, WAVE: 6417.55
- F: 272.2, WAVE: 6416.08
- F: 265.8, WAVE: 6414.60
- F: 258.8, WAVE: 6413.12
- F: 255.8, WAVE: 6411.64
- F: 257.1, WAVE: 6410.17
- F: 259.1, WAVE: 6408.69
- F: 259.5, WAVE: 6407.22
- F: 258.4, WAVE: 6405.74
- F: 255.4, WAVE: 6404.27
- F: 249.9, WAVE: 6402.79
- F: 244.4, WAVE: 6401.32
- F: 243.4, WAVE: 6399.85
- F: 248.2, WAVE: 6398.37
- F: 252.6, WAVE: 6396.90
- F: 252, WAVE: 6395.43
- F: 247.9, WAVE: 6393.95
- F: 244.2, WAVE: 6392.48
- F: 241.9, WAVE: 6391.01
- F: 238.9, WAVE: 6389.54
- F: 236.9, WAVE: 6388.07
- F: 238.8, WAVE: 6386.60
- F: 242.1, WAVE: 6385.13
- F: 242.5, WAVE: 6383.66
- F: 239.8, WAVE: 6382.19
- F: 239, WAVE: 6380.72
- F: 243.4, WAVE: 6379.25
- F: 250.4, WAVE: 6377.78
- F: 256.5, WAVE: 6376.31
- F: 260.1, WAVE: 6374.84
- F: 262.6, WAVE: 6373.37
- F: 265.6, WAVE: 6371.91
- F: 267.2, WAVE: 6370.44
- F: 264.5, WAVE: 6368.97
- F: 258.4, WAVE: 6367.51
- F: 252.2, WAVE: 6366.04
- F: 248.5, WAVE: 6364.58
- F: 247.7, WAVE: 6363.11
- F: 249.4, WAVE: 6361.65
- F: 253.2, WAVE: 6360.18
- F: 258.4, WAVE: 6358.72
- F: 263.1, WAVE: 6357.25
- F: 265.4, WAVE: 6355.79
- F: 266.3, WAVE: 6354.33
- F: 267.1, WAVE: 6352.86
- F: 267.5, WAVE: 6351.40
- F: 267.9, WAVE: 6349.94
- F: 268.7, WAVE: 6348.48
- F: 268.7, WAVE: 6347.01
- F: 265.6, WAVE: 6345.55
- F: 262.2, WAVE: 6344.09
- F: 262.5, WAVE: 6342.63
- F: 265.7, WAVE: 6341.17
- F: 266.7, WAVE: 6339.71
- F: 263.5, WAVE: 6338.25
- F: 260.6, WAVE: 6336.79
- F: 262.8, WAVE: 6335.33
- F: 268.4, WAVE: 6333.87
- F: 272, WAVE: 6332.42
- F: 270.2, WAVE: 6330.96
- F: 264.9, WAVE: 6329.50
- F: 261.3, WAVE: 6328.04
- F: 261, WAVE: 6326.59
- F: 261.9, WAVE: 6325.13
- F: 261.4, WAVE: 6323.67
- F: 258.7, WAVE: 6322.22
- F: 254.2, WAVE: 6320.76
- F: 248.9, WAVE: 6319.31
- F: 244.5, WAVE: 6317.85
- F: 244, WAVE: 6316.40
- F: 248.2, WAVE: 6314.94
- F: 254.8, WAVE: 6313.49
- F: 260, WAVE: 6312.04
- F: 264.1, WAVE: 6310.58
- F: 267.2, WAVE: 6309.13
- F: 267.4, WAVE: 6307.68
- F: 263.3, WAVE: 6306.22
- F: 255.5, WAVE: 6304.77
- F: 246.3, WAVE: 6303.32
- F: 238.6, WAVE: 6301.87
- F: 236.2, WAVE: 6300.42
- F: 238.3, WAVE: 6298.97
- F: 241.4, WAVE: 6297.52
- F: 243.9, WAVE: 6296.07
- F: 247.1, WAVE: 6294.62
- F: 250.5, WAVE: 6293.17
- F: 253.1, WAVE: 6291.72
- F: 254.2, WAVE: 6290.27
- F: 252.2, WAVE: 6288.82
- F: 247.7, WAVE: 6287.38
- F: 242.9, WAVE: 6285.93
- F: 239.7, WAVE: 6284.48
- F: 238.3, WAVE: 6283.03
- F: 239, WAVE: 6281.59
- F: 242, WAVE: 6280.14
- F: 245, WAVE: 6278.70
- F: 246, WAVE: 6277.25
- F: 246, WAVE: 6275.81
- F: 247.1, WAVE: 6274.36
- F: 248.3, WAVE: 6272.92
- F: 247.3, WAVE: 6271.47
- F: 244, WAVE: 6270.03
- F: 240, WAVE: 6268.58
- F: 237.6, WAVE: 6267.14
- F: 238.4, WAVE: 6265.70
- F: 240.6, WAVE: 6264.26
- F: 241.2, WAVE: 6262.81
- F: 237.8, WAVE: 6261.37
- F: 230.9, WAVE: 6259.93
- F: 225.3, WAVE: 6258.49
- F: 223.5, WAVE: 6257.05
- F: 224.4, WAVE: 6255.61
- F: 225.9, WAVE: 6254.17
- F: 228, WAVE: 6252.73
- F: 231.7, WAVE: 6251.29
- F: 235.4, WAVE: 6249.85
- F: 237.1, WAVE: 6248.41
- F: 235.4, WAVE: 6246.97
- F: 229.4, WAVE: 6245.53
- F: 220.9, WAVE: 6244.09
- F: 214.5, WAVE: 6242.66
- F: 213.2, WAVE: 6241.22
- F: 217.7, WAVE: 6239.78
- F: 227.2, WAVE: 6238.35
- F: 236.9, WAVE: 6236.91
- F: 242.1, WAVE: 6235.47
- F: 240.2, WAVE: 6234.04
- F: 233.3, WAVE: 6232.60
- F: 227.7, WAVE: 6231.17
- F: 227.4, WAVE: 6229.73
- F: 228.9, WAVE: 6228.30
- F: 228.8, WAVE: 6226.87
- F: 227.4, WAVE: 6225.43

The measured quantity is 1.1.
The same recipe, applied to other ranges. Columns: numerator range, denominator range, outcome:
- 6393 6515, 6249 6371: 1.07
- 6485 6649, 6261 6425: 1.11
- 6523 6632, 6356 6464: 1.10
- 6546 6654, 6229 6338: 1.16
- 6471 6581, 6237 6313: 1.17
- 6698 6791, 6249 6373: 1.04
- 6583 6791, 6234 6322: 1.13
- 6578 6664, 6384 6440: 1.11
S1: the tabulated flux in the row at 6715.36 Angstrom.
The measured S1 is 247.8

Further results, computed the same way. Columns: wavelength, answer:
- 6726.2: 270.6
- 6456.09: 280.7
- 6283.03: 238.3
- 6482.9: 288.2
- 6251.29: 231.7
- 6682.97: 277.7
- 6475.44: 278.1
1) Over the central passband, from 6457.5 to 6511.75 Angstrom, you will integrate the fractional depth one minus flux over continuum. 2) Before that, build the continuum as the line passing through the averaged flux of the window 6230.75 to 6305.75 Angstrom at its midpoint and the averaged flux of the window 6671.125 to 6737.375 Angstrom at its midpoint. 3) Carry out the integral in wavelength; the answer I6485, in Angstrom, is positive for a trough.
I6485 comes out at -4.4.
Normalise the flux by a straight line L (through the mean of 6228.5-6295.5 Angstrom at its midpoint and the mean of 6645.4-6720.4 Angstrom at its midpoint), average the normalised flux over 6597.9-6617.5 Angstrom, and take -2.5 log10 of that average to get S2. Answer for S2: -0.08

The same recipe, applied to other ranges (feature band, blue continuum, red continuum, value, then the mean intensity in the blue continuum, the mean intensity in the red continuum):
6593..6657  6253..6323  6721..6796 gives -0.113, 245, 262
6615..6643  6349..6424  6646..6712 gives -0.059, 255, 274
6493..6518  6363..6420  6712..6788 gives -0.086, 253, 262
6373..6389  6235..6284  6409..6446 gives 0.048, 235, 266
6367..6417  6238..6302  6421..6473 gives 0.027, 238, 268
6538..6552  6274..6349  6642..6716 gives -0.067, 255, 274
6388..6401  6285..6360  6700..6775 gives 0.057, 258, 264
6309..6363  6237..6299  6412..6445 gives -0.049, 237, 266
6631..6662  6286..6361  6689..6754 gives -0.063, 258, 266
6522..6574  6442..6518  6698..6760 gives -0.048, 275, 265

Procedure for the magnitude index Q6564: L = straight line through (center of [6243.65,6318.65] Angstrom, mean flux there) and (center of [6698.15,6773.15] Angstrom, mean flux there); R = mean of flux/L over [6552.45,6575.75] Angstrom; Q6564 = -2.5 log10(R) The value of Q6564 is -0.10 mag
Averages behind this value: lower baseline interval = 243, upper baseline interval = 264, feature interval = 281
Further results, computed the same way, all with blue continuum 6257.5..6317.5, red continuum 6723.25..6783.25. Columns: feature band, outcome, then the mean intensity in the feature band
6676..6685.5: -0.046 mag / 273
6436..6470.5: -0.067 mag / 269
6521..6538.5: -0.132 mag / 288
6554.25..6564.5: -0.114 mag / 285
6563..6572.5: -0.082 mag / 277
